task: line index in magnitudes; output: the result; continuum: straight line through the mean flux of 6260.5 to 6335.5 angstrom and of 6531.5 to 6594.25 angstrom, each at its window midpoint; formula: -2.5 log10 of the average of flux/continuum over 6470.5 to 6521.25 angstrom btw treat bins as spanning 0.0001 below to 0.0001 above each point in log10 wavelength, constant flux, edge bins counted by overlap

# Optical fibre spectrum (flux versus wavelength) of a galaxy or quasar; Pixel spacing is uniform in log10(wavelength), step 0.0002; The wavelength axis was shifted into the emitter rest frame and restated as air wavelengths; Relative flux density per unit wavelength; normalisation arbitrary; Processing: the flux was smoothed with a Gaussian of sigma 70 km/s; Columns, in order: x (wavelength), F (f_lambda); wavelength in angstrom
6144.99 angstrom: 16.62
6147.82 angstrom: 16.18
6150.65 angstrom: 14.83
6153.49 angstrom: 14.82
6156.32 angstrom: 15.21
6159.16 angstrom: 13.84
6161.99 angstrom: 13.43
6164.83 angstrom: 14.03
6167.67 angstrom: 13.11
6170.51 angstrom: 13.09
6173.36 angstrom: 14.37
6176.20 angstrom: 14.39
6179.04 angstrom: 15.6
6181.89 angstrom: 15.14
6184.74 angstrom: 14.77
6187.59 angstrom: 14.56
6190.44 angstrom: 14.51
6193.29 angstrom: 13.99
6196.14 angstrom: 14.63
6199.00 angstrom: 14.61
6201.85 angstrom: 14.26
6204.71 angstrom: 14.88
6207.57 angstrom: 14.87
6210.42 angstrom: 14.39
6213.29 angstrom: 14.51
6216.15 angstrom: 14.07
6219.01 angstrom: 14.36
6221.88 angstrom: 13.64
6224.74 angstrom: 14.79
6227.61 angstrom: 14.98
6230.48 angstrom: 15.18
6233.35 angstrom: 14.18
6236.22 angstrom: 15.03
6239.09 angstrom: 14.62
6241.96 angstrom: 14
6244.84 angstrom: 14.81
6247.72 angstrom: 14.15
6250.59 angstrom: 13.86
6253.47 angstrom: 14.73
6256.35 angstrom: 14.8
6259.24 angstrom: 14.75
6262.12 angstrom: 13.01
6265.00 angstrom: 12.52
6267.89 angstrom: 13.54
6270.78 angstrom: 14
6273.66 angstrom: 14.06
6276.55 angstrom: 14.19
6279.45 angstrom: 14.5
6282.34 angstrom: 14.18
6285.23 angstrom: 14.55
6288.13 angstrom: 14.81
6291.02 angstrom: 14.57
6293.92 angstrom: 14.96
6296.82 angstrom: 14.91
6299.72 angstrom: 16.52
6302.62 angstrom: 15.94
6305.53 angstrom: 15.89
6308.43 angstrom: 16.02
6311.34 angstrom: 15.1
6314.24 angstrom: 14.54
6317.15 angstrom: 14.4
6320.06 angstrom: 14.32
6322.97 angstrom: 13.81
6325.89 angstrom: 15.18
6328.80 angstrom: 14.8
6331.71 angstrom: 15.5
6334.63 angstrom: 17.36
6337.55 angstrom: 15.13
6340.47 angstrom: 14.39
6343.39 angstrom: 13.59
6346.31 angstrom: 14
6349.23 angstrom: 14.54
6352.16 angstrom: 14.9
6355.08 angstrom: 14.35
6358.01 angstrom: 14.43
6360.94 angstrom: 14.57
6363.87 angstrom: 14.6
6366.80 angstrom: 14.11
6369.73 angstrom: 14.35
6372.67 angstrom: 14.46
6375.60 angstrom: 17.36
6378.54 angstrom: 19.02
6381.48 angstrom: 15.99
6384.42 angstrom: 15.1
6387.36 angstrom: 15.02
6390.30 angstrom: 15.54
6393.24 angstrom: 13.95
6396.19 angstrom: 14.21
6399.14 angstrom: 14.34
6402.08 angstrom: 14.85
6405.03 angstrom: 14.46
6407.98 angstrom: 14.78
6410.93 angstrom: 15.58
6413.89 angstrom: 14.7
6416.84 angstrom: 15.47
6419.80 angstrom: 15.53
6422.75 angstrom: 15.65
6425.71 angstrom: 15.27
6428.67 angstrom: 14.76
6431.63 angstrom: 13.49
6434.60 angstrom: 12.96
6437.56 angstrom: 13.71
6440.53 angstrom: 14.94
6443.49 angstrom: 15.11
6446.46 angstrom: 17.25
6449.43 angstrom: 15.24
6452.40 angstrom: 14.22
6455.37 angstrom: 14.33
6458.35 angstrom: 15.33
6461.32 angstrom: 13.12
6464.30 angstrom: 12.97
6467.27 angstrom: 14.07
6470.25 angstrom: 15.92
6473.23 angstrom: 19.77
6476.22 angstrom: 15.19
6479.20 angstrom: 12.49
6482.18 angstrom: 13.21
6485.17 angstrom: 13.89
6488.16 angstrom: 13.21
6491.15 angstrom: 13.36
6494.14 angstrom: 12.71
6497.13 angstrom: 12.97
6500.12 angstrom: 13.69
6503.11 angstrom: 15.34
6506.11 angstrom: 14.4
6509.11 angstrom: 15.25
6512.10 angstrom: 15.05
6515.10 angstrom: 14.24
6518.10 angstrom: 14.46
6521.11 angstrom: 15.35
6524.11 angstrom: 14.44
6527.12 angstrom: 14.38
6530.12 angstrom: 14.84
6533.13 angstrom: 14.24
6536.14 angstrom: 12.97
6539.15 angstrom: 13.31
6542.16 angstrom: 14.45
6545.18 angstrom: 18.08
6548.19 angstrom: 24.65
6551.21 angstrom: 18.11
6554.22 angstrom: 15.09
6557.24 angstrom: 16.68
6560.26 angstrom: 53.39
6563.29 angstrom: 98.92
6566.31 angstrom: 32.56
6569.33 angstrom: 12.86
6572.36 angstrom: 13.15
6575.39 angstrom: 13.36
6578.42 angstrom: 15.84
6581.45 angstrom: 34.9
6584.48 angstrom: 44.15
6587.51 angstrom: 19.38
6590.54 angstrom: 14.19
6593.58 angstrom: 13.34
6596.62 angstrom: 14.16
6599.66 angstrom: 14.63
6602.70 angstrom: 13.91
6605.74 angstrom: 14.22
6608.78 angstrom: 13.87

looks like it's 0.464 mag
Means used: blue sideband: 14.7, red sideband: 24.6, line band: 14.4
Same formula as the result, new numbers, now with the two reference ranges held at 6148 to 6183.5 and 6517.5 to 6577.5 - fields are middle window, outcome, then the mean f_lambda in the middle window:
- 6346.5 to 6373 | 0.263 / 14.5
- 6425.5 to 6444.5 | 0.369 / 14.2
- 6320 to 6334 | 0.189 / 14.9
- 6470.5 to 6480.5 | 0.294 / 15.9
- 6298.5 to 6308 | 0.075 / 16.1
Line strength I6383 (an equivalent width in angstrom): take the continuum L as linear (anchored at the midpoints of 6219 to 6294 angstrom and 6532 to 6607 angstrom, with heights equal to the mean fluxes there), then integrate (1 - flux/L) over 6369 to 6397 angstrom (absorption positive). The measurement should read 3.5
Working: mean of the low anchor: 14.3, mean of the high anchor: 22.9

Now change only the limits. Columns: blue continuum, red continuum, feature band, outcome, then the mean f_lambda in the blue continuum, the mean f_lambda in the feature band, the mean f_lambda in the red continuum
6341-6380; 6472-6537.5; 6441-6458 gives -0.8 angstrom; 14.9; 15.2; 14.3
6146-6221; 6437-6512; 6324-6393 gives -3.0 angstrom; 14.5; 15.1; 14.5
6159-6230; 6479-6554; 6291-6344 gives -2.2 angstrom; 14.4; 15.1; 14.8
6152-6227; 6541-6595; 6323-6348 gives 5.4 angstrom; 14.4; 14.9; 26.4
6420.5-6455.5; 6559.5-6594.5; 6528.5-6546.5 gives 7.8 angstrom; 14.8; 14.6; 30.3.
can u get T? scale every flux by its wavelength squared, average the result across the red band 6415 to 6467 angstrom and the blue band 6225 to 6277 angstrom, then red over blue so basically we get 1.09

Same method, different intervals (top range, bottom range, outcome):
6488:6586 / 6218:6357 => 1.54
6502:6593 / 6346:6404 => 1.52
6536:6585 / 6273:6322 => 1.94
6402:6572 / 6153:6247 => 1.32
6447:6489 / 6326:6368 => 1.03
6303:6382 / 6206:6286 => 1.09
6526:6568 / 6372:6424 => 1.77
